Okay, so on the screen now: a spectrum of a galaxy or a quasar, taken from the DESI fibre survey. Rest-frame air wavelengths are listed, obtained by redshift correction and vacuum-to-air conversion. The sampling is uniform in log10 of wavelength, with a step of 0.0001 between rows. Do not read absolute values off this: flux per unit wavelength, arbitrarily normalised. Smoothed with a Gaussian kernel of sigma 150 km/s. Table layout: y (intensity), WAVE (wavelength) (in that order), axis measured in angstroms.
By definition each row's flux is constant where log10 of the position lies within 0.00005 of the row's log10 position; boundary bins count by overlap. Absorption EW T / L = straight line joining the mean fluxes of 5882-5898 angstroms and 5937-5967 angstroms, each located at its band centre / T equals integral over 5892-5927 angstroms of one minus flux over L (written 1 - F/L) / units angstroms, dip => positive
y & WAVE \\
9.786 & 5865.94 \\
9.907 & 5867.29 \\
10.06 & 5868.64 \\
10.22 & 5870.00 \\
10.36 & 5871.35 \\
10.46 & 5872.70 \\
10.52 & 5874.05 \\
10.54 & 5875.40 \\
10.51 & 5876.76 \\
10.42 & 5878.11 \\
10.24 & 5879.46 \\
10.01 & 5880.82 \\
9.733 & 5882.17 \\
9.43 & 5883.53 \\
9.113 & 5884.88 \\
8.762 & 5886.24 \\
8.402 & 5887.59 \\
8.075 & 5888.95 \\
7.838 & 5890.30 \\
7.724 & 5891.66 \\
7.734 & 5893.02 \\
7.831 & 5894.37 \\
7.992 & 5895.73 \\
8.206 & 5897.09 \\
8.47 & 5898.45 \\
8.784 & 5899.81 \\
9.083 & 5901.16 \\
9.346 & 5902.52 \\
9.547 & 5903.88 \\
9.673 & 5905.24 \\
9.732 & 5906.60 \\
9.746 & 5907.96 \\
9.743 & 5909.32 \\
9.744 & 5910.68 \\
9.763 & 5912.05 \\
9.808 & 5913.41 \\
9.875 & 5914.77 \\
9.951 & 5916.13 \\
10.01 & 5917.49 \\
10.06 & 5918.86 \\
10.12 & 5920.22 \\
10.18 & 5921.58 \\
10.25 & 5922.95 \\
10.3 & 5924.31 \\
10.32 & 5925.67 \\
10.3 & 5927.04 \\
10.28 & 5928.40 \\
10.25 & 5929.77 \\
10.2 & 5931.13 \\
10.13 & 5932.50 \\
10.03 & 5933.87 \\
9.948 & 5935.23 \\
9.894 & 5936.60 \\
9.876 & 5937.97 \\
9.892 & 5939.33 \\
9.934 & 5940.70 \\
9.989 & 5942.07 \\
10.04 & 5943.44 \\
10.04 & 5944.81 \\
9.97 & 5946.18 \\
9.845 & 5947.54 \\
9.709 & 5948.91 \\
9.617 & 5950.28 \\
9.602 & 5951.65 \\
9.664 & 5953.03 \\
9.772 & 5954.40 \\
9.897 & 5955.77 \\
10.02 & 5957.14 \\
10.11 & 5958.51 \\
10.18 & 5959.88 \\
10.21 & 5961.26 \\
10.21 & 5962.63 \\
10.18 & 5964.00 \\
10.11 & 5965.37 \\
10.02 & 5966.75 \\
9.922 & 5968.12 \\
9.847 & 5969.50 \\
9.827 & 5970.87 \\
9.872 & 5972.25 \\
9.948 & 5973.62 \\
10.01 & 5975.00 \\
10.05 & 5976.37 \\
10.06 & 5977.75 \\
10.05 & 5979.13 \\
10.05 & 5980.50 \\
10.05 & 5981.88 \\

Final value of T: -2.3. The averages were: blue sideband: 8.36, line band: 9.45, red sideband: 9.95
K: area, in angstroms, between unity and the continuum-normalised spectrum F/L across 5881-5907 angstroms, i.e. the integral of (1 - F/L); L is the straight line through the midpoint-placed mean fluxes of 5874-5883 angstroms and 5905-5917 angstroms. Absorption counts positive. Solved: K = 3.4 angstroms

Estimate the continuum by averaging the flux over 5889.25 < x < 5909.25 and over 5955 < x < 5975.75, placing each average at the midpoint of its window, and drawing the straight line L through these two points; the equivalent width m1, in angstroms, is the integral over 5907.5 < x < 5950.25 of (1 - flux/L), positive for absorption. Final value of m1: -3.2 angstroms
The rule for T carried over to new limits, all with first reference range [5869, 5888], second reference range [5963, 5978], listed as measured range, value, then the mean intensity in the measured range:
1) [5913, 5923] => -0.1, 10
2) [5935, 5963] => 0.2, 9.92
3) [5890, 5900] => 1.9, 8.04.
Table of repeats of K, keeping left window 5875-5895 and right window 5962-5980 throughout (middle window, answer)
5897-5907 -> 0.1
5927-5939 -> -0.6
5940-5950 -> -0.2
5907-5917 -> -0.5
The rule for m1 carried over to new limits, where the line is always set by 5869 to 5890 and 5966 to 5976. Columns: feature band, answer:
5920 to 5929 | -0.4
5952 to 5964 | -0.1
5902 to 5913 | 0.2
